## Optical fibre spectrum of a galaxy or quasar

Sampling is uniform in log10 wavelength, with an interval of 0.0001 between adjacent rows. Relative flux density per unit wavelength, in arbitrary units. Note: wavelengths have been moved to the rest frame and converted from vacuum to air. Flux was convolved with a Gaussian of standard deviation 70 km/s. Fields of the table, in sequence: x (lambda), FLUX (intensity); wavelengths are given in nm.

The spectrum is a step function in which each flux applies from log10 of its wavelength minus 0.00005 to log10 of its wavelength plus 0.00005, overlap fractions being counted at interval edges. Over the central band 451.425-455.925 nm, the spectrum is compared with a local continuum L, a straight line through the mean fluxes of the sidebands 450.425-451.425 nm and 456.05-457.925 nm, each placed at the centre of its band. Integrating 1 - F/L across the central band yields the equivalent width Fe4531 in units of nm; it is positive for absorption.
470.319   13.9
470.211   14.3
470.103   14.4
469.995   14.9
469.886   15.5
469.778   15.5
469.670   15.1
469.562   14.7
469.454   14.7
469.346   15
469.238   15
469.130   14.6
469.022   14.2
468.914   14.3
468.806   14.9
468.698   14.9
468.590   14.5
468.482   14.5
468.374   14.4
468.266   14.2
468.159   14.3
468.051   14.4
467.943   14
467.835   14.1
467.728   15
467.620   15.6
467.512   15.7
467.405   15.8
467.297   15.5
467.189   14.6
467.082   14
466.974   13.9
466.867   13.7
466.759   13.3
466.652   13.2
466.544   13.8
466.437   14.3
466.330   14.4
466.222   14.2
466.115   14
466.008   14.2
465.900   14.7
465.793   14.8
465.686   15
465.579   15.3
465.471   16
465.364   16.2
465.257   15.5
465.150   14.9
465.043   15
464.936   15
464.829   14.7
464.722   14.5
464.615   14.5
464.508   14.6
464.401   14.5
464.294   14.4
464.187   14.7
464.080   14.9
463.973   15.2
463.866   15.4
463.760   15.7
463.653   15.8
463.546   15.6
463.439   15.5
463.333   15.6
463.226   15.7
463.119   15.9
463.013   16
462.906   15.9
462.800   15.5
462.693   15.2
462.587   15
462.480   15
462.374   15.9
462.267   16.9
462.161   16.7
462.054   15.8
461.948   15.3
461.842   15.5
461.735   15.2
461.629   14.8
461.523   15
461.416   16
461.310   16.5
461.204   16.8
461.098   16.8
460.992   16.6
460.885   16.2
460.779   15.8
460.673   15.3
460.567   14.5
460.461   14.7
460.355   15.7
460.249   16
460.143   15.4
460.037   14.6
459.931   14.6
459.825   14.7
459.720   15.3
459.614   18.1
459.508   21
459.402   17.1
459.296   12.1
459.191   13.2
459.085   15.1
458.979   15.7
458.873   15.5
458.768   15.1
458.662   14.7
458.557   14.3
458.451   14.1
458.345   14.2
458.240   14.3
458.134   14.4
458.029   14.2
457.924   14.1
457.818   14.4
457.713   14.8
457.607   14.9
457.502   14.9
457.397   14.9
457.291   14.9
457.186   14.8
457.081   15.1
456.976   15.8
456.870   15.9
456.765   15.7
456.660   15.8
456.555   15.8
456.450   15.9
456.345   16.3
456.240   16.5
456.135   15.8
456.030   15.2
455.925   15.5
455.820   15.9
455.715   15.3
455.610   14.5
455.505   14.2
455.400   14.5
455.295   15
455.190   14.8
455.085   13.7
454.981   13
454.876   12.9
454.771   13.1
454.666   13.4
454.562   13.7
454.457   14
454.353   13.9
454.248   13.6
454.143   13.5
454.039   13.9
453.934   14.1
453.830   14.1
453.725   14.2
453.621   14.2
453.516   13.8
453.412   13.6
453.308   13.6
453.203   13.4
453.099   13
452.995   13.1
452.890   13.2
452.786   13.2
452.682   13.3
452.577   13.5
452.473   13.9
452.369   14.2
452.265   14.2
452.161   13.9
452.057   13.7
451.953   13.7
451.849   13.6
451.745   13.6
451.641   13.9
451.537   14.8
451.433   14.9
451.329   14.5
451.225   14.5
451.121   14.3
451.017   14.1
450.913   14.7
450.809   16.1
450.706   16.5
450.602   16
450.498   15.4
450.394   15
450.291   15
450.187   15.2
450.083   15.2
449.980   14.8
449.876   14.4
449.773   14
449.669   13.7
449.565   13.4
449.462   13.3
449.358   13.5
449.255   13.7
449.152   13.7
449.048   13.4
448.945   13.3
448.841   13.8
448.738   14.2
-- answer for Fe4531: 0.39 nm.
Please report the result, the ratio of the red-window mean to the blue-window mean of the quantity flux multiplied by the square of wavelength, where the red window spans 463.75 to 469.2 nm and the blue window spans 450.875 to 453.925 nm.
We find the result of 1.12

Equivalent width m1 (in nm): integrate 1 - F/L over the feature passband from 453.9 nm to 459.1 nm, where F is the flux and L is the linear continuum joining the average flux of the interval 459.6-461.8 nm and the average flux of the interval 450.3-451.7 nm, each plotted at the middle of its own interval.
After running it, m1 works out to 0.21 nm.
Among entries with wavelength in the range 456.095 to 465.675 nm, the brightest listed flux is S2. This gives 21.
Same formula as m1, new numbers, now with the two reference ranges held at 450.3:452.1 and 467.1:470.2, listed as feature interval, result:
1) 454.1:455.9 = 0.08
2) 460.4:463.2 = -0.19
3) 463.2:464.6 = -0.04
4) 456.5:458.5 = -0.02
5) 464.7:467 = 0.03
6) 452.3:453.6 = 0.10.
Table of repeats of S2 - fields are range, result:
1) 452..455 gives 14.2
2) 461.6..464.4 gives 16.9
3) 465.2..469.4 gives 16.2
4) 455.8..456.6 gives 16.5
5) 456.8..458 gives 15.9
